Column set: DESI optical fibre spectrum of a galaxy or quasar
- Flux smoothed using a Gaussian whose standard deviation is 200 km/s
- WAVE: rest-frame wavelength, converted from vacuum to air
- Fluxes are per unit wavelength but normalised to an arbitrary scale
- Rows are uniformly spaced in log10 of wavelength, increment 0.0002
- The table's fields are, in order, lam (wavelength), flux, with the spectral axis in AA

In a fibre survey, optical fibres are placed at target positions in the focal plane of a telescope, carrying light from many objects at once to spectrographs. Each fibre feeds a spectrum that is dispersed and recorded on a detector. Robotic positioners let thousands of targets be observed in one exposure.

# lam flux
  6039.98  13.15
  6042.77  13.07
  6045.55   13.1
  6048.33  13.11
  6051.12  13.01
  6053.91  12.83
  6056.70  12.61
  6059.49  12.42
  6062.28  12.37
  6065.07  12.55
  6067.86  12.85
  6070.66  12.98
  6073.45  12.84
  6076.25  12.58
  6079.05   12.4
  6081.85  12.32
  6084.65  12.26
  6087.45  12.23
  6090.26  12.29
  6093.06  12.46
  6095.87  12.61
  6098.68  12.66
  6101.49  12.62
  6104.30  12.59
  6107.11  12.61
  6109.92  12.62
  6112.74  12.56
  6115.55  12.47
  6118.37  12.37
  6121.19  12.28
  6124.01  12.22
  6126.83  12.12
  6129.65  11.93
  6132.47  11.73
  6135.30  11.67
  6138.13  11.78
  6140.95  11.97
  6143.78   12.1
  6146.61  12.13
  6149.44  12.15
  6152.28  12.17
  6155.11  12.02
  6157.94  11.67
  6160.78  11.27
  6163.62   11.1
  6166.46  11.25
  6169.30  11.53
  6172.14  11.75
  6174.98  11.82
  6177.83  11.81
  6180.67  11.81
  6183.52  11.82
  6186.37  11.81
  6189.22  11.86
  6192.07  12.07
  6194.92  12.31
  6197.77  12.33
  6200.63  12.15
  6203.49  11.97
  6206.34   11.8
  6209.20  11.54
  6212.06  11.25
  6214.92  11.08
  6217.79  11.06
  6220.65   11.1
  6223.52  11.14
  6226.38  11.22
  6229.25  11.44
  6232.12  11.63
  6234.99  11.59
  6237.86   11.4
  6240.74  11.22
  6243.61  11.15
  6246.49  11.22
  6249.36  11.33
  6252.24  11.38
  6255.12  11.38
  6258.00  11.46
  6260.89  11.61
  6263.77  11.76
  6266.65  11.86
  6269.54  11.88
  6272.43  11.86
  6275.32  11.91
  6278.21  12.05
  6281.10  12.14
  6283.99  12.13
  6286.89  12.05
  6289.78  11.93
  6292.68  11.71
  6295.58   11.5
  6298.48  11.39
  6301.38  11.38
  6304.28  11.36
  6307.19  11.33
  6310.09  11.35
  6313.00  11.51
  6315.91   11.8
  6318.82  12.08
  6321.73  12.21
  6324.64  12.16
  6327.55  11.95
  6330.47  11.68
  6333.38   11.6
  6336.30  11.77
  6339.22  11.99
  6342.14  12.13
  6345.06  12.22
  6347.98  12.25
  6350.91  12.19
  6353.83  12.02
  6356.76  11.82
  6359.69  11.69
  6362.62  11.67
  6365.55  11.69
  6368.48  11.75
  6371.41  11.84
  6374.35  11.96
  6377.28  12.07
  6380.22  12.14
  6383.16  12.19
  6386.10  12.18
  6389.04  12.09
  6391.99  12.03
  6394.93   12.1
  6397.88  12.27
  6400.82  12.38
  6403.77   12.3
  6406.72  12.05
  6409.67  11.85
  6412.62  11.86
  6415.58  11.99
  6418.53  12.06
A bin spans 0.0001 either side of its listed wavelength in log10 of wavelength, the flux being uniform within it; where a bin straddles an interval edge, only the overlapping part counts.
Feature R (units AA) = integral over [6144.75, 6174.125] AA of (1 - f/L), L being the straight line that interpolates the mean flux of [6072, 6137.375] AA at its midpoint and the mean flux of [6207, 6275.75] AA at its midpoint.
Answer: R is 0.68 AA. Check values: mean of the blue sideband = 12.4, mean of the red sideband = 11.4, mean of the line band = 11.7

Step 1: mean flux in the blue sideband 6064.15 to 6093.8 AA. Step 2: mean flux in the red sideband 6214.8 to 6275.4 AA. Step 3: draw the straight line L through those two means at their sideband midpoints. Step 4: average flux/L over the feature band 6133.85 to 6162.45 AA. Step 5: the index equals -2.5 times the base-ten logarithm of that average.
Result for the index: 0.02 mag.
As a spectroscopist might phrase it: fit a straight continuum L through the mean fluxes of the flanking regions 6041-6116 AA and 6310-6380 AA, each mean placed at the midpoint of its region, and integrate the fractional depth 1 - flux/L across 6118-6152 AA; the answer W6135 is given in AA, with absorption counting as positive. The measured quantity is 1.22 AA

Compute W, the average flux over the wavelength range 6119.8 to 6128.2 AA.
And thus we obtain 12.2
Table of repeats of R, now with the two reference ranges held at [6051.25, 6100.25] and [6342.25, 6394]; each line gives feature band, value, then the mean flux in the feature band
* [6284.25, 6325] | 1.4 AA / 11.7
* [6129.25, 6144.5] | 0.7 AA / 11.8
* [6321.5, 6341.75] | 0.3 AA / 11.9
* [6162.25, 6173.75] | 0.9 AA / 11.4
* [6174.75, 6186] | 0.5 AA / 11.8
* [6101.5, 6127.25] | 0.1 AA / 12.4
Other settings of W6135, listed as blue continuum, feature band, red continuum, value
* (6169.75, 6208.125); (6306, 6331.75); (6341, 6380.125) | 0.3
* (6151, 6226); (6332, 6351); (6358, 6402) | -0.1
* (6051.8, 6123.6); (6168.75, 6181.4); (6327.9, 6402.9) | 0.6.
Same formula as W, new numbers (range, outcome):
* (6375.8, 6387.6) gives 12.1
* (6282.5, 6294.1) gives 12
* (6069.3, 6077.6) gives 12.8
